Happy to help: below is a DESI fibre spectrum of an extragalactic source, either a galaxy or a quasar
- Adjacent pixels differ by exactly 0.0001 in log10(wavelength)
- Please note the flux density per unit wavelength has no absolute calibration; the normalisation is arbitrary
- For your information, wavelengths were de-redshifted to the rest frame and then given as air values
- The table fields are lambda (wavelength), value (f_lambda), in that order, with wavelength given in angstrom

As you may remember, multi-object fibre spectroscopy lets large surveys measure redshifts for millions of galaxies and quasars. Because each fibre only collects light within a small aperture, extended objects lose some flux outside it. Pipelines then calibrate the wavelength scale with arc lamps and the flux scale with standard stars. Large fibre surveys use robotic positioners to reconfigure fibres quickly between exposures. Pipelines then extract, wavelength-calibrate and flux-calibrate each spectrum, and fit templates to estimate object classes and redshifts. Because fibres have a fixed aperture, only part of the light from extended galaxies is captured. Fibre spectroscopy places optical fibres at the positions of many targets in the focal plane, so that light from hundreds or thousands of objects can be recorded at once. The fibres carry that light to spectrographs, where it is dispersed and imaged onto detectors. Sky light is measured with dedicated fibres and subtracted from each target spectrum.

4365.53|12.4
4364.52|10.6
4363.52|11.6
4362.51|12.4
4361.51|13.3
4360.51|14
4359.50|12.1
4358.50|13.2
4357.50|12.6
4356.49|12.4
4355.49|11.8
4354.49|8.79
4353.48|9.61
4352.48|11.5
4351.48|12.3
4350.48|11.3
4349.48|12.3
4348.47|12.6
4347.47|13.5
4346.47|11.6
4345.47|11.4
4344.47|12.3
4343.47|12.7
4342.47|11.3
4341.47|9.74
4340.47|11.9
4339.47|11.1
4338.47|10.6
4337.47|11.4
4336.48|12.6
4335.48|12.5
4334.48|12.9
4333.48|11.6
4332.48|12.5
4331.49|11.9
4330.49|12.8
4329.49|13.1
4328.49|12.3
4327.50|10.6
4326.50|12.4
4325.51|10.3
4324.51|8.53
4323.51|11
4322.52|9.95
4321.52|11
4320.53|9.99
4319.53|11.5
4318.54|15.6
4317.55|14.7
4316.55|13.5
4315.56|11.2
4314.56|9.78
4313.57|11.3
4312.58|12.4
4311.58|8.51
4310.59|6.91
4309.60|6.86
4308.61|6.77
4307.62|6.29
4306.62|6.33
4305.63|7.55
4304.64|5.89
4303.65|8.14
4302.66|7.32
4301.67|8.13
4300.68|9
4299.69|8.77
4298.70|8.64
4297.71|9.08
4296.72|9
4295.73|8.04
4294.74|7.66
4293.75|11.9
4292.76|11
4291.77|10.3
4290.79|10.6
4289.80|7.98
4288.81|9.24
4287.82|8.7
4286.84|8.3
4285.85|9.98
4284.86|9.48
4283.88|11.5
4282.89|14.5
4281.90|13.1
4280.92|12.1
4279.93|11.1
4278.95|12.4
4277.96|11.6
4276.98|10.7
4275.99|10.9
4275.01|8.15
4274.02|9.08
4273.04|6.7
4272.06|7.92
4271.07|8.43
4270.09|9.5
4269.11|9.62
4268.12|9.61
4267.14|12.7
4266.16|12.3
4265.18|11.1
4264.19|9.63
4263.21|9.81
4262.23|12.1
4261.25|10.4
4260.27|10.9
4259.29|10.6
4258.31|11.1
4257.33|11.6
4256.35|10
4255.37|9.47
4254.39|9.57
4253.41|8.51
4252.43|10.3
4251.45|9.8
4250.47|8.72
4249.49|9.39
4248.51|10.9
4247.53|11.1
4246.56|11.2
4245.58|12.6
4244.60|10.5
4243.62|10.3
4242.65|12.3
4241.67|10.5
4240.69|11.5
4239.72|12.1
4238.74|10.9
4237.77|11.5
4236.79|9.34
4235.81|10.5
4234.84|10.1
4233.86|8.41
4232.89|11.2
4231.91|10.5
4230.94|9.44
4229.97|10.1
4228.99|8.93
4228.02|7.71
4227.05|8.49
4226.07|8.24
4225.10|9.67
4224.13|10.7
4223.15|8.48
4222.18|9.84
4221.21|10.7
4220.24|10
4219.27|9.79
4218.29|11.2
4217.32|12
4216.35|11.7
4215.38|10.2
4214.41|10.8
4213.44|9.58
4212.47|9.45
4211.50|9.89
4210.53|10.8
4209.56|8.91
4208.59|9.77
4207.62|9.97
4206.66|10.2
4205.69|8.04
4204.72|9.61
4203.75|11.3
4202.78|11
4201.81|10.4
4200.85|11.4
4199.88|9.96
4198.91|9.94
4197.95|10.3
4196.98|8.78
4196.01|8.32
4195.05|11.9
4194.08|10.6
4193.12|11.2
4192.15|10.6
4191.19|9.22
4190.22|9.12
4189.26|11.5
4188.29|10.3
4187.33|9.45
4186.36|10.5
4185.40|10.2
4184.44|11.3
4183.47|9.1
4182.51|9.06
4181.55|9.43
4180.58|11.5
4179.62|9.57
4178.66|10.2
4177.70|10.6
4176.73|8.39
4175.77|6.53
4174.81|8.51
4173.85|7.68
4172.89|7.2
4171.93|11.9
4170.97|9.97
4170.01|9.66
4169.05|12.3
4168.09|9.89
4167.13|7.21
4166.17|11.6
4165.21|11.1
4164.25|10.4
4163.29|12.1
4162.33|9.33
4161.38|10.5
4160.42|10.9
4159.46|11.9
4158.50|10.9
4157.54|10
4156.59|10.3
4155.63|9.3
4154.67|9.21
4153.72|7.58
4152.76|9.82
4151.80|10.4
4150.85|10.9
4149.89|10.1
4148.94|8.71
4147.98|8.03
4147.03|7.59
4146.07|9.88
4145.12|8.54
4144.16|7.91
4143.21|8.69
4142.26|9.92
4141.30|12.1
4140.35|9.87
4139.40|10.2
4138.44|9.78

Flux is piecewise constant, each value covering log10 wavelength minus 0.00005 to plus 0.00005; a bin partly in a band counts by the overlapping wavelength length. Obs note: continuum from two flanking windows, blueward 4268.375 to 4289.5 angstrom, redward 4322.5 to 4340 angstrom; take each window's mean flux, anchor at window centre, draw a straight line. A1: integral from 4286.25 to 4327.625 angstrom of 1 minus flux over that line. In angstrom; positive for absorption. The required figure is 5.3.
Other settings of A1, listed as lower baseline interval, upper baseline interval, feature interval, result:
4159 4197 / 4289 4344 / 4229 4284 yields -1.9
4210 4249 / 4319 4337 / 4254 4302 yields 3.6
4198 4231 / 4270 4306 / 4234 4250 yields -1.7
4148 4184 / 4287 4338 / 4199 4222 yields -0.9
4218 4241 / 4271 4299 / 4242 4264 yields -1.2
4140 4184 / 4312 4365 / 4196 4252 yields 1.4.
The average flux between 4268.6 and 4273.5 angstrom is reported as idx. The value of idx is 8.44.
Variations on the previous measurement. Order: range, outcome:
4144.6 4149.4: 8.53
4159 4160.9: 11.4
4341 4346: 11.5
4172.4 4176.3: 7.51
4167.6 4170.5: 10.6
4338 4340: 10.9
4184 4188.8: 10.3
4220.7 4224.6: 9.92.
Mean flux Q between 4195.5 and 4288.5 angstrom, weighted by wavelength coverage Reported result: 10.2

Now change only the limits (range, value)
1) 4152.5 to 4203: 9.99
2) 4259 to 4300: 10.1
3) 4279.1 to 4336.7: 10.3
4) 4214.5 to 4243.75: 10.2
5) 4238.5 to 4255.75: 10.5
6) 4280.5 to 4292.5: 10.5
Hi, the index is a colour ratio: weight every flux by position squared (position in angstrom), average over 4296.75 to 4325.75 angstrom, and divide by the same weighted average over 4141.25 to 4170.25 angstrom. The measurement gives 1.03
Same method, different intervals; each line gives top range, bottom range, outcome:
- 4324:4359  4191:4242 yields 1.23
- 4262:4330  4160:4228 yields 1.05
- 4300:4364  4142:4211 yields 1.20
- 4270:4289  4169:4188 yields 1.11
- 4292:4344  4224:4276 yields 1.05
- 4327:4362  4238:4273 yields 1.19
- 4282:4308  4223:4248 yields 0.90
